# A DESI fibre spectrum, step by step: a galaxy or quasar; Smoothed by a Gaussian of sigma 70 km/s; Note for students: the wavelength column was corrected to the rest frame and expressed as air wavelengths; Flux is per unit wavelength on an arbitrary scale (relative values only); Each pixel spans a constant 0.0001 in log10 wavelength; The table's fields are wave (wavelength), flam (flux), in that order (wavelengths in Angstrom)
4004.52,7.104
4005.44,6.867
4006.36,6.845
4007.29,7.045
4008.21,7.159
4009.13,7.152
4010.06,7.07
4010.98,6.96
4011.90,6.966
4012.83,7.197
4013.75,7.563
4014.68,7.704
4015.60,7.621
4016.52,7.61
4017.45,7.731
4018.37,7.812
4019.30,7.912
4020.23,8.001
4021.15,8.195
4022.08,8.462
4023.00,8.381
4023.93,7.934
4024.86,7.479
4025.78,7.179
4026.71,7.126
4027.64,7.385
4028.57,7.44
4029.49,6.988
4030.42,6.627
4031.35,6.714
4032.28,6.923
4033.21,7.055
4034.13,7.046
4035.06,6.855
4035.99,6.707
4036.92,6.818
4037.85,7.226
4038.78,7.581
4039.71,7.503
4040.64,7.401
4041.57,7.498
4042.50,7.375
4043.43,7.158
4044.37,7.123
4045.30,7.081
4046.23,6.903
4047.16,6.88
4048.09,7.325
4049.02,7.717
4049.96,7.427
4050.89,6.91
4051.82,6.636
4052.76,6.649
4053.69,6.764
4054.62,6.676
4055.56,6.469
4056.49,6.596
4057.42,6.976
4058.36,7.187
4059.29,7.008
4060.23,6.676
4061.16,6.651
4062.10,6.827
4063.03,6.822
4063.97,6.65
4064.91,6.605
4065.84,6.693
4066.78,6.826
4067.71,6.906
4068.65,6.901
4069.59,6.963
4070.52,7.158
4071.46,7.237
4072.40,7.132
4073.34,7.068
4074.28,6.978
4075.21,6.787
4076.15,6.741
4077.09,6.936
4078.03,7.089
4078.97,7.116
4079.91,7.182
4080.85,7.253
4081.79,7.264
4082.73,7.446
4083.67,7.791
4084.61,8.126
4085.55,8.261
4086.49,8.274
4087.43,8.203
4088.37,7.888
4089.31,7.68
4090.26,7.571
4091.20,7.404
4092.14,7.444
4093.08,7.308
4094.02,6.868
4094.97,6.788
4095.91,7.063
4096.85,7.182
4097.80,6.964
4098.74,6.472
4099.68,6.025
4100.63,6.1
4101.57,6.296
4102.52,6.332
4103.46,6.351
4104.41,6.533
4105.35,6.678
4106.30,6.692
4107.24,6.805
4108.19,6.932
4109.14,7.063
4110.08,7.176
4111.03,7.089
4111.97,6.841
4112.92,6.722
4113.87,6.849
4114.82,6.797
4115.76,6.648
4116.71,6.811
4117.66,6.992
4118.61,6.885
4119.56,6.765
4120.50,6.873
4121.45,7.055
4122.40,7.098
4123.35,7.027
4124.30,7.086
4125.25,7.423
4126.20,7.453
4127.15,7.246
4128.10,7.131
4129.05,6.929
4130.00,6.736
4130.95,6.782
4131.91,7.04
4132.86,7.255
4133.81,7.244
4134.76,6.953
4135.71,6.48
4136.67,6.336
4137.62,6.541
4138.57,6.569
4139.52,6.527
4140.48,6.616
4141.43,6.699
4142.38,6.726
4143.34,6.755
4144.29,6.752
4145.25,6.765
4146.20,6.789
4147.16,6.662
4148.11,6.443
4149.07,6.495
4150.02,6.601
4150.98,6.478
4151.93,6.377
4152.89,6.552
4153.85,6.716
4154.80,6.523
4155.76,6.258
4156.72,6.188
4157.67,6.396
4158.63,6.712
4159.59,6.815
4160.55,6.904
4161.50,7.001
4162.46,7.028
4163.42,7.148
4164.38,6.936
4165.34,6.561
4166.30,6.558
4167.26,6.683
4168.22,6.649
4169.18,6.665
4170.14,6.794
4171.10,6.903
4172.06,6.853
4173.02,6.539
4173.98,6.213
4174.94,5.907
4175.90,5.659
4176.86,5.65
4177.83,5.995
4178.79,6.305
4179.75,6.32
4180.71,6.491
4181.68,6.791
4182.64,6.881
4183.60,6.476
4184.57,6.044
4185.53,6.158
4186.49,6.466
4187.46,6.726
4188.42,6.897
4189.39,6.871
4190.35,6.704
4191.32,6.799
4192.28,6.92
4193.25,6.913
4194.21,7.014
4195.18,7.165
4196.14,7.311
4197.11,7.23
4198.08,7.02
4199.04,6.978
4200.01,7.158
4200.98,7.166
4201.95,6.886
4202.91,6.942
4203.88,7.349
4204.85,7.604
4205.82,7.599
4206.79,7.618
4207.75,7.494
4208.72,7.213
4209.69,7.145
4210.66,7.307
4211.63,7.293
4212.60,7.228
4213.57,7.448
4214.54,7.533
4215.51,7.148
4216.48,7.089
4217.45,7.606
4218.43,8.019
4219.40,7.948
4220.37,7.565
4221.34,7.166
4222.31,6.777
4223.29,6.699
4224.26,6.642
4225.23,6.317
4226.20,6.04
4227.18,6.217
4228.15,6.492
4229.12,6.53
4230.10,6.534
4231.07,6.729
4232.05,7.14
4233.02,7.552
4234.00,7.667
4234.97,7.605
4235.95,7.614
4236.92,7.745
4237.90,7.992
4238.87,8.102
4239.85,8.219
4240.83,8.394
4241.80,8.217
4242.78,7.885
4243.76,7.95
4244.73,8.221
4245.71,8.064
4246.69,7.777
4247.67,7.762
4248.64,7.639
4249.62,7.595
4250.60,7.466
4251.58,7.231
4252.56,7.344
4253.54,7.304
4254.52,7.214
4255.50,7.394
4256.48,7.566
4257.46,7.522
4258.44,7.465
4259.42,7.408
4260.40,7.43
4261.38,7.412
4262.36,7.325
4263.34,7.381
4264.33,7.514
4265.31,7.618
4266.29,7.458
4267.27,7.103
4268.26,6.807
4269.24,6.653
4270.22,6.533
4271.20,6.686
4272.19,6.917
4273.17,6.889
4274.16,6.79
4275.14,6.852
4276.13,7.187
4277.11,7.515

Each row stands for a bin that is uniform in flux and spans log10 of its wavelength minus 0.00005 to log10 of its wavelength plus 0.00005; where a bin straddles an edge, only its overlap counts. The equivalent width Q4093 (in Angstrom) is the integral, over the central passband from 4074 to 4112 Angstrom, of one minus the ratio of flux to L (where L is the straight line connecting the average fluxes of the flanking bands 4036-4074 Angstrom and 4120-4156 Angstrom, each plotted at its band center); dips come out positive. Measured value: -1.09 Angstrom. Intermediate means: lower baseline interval 6.99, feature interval 7.1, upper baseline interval 6.79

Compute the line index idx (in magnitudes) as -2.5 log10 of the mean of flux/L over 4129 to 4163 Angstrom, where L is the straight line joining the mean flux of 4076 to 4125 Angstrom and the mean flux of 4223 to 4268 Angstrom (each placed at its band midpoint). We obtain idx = 0.08 mag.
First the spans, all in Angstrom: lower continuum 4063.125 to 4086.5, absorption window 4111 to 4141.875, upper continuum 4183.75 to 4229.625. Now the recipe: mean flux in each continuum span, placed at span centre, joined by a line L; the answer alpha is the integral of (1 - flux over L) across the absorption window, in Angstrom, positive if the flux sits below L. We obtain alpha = 0.9 Angstrom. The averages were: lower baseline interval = 7.15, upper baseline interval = 7.03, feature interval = 6.89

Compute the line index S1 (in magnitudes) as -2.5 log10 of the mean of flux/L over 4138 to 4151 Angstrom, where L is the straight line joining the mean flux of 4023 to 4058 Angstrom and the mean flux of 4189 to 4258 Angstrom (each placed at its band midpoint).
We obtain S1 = 0.09 mag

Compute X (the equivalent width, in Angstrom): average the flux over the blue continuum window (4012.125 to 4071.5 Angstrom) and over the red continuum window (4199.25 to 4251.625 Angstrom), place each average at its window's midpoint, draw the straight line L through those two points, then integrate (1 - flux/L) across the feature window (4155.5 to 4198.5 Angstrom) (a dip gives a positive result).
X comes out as 4.0 Angstrom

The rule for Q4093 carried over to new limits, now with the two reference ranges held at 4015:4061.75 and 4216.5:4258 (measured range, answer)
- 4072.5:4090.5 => -0.4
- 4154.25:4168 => 1.2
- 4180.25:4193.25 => 1.3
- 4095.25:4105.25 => 1.0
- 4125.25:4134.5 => 0.3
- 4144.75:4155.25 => 1.1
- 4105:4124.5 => 1.1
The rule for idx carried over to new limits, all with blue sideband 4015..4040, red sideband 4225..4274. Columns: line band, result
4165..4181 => 0.16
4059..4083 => 0.07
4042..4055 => 0.06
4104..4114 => 0.08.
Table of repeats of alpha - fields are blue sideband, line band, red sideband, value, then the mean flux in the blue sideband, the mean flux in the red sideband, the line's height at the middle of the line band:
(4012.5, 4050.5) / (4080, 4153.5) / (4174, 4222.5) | 2.2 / 7.38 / 6.96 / 7.16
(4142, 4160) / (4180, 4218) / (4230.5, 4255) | 0.6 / 6.58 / 7.69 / 7.16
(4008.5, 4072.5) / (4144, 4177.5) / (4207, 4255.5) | 3.4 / 7.17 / 7.39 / 7.31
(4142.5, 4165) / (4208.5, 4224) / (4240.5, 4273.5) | -0.4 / 6.66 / 7.44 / 7.14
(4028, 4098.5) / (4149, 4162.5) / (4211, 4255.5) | 1.3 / 7.12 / 7.39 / 7.27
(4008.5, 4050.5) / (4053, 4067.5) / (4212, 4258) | 1.2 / 7.35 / 7.4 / 7.36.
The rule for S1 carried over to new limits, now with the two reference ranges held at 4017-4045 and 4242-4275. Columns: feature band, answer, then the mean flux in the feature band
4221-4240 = 0.046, 7.07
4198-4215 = 0.014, 7.28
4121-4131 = 0.042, 7.1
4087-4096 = -0.007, 7.43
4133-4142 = 0.106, 6.69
